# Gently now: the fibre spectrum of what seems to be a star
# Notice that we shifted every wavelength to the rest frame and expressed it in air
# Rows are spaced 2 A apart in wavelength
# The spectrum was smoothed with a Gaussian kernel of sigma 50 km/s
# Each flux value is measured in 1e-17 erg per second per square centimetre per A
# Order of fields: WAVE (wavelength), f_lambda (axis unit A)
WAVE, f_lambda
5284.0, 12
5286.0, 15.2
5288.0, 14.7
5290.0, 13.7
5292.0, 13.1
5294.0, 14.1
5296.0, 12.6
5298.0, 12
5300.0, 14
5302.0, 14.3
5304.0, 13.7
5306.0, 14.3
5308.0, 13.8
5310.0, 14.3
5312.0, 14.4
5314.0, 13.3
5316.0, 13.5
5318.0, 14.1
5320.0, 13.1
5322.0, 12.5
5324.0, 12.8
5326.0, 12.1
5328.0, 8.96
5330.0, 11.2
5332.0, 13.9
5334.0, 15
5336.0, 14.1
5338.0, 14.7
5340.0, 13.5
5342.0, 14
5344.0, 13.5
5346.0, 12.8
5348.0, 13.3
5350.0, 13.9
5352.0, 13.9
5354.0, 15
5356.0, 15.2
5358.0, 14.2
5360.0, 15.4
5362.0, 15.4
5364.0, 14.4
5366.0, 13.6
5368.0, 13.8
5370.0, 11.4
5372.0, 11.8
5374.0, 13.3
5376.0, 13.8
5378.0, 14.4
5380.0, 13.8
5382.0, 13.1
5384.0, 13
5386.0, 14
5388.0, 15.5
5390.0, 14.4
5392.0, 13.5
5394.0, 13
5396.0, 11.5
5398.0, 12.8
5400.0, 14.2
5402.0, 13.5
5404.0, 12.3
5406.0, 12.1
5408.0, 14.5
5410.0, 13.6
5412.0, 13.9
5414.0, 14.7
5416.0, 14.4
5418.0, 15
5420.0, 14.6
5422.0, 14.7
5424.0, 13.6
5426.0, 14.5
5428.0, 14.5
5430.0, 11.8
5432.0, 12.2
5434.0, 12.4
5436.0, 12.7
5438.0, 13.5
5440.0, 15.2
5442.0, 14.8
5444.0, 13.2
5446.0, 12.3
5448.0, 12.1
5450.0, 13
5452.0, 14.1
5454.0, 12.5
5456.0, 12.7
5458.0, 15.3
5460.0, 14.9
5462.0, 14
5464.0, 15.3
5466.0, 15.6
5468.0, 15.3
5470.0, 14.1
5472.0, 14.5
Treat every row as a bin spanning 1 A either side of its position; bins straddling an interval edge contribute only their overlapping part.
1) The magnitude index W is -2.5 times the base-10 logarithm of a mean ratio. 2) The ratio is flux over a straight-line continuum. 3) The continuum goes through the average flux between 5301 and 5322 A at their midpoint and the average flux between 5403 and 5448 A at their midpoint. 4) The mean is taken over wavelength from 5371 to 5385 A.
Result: 0.03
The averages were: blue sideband 13.8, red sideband 13.6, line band 13.3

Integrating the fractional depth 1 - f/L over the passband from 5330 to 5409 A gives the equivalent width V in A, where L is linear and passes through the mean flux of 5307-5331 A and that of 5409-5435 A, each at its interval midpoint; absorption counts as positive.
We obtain -2.2 A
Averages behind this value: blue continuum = 12.8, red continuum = 13.8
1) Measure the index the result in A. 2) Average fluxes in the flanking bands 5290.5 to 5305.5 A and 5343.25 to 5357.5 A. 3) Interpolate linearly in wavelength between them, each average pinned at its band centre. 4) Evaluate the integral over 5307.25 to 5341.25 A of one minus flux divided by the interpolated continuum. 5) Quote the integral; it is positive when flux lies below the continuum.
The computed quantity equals 1.11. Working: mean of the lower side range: 13.4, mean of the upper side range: 14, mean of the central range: 13.3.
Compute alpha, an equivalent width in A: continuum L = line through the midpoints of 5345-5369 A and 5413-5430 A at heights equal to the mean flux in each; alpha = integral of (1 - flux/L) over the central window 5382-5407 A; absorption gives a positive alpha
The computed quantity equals 1.73 A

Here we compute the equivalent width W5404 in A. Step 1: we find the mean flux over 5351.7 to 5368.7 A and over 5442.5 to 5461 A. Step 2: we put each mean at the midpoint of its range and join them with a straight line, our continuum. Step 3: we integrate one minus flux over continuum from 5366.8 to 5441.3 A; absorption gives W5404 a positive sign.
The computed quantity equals 2.4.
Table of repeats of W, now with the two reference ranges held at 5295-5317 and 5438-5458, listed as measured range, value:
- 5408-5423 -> -0.07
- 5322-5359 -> 0.01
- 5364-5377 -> 0.04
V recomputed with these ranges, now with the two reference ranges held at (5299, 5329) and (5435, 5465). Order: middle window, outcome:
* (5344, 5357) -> -0.6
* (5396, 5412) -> 0.4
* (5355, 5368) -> -1.2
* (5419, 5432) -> -0.2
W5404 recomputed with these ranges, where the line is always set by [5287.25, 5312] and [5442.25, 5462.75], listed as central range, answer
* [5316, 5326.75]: 0.55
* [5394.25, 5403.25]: 0.38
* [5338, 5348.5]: 0.08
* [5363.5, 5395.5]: 0.19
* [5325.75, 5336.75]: 0.91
